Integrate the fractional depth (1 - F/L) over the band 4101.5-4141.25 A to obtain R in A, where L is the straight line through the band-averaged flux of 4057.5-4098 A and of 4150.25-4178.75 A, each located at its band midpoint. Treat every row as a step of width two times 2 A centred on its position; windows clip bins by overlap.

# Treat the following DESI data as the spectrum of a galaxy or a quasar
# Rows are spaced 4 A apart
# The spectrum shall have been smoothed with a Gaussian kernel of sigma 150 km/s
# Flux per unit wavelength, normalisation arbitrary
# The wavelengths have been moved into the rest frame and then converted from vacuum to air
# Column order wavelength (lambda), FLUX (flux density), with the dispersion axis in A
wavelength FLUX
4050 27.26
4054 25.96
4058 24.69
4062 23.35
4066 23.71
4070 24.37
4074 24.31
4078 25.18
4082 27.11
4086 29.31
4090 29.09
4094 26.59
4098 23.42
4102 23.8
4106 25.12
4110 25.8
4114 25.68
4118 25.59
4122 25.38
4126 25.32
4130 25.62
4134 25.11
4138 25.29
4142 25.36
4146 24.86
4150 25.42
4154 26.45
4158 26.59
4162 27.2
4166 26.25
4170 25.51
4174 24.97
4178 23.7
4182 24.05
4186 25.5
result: 0.7 A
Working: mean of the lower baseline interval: 25.7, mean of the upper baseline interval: 25.9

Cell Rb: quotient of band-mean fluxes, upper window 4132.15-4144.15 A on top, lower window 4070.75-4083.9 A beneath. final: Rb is 1.0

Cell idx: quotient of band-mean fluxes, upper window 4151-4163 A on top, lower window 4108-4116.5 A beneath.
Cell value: 1.0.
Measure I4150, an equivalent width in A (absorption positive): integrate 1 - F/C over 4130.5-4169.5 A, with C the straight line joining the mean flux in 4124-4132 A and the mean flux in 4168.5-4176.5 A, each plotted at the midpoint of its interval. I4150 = -0.80 A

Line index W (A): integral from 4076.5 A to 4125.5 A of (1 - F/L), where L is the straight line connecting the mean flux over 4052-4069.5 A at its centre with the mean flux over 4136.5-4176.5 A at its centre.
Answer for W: -2.0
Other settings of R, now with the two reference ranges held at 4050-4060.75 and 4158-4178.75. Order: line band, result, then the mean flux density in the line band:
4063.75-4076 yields 0.7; 24.1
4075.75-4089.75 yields -1.0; 27.4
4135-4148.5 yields 0.3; 25.2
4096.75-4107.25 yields 0.6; 24.1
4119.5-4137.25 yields 0.2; 25.4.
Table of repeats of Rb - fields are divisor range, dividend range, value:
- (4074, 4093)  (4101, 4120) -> 0.93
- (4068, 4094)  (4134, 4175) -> 0.97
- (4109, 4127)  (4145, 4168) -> 1.02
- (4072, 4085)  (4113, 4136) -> 0.99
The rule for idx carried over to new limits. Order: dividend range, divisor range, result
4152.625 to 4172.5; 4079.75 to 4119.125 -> 1.01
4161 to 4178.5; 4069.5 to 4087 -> 0.98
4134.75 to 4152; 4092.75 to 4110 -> 1.02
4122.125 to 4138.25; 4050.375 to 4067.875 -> 1.03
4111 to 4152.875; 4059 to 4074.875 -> 1.06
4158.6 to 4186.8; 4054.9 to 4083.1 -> 1.03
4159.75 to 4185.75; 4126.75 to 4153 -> 1.00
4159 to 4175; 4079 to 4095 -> 0.93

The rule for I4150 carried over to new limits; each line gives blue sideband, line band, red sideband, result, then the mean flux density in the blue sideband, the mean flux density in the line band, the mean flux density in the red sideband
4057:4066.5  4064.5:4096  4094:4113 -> -2.53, 23.9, 26.2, 24.8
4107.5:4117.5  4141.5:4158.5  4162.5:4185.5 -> -0.25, 25.7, 25.7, 25.1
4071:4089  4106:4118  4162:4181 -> 0.21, 26.5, 25.6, 25.3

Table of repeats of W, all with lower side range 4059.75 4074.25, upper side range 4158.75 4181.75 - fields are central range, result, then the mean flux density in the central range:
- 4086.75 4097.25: -1.39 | 27.5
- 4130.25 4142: -0.16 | 25.3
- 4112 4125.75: -0.46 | 25.5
